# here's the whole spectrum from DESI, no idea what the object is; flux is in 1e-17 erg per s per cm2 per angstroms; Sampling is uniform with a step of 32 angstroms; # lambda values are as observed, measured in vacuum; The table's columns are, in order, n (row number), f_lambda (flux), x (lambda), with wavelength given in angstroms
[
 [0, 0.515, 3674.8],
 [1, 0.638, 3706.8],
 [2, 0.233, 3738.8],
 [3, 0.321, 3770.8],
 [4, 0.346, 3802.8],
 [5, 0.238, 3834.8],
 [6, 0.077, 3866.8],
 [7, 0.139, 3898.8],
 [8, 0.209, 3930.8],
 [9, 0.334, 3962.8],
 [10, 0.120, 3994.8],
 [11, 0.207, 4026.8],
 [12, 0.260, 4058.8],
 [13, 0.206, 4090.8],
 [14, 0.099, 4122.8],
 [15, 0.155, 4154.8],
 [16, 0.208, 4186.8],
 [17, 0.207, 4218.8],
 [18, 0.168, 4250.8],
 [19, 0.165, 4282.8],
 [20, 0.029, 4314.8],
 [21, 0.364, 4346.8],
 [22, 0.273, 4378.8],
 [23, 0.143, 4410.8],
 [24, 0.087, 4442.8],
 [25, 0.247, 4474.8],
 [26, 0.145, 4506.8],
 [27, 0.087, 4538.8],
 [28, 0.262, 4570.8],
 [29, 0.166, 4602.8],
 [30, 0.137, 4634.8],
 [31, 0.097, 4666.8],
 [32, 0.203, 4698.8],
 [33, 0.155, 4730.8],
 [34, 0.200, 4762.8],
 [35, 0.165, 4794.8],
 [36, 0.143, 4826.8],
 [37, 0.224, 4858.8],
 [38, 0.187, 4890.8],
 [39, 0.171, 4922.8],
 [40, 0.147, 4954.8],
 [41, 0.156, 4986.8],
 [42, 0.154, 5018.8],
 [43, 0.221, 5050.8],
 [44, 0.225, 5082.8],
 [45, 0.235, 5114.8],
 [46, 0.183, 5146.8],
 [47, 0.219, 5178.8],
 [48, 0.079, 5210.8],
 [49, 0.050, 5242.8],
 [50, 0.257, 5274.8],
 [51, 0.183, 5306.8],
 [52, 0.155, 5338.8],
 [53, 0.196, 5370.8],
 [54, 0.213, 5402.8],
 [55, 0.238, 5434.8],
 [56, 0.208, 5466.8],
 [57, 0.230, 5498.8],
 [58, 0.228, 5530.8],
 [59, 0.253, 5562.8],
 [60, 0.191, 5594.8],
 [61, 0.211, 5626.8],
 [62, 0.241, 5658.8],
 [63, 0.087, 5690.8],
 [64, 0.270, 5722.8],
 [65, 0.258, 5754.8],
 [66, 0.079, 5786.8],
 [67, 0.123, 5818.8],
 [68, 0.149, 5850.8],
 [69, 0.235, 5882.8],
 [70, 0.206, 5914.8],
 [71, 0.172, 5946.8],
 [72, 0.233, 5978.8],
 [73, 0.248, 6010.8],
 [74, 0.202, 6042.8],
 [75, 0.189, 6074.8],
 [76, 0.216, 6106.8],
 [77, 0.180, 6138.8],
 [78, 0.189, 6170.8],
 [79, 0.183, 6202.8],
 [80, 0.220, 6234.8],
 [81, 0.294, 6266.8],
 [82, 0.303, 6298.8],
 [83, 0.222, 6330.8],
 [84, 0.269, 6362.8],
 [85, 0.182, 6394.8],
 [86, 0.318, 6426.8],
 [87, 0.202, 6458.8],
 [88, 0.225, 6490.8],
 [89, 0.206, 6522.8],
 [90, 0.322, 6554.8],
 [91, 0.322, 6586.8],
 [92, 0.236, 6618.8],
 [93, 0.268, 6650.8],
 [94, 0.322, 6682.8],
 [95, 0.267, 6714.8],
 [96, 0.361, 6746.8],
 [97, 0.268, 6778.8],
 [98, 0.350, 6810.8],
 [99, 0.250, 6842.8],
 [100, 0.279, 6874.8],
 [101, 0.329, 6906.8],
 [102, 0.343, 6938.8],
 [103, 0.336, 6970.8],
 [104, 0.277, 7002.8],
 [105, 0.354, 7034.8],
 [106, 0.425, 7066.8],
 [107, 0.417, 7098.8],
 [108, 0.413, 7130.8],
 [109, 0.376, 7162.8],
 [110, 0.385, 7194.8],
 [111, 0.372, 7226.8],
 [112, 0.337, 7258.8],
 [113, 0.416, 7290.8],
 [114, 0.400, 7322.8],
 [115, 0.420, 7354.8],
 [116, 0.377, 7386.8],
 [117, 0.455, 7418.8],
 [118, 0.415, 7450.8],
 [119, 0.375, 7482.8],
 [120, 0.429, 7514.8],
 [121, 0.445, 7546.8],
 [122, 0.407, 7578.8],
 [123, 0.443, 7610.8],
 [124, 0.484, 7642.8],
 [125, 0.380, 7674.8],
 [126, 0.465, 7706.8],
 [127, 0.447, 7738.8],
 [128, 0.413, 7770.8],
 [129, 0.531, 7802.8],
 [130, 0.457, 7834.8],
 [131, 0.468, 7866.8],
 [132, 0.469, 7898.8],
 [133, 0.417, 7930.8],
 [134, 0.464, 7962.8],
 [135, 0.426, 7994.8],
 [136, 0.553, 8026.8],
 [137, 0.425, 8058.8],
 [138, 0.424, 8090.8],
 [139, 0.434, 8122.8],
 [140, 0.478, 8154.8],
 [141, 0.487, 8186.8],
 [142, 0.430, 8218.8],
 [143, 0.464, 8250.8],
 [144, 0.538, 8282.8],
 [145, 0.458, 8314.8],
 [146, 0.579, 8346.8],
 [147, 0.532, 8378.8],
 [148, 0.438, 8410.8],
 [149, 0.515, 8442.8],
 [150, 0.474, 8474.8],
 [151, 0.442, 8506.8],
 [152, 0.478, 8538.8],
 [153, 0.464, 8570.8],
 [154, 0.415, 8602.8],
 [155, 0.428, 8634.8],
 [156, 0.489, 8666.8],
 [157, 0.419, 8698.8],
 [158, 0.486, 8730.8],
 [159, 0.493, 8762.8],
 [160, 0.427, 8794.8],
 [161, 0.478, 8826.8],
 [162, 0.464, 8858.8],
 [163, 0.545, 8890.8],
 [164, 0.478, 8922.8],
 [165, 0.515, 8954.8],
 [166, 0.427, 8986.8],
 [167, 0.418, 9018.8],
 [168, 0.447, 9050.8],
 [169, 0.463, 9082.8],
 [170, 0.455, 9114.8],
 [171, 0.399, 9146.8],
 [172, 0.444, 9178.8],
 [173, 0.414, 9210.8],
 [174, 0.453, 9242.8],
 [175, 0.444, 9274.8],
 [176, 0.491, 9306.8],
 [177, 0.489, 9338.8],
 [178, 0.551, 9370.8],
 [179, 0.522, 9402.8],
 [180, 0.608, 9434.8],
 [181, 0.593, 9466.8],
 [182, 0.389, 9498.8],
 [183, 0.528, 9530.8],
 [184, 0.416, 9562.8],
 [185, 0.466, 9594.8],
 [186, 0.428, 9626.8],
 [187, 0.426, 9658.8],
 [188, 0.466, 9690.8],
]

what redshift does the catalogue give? 0.766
